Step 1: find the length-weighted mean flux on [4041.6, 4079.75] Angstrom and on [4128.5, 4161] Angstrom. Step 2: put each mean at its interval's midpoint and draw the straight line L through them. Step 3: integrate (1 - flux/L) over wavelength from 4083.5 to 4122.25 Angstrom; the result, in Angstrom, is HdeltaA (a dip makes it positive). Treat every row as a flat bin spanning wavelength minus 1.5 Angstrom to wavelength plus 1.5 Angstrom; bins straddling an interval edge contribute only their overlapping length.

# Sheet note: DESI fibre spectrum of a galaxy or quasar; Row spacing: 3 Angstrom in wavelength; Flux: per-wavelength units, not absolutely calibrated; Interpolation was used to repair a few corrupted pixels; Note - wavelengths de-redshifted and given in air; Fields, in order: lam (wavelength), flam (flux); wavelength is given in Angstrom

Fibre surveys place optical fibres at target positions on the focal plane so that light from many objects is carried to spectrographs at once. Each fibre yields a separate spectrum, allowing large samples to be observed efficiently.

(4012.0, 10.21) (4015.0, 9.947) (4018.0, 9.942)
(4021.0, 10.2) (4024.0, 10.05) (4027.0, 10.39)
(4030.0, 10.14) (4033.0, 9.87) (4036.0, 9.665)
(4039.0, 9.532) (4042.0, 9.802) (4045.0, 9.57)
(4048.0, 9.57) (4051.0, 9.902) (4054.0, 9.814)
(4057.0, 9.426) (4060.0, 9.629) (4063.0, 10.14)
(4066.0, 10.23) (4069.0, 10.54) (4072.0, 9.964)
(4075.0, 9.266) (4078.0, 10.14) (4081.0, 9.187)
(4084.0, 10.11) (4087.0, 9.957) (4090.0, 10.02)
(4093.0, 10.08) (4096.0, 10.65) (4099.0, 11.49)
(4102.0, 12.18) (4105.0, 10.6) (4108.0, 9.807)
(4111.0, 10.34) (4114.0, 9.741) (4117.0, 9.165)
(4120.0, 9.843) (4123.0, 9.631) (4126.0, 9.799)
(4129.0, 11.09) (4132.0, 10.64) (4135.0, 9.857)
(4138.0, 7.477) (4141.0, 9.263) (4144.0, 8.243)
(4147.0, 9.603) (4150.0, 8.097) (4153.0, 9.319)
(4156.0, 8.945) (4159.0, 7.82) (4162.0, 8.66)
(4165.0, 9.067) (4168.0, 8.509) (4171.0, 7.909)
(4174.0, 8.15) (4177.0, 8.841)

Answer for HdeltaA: -3.5 Angstrom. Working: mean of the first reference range 9.84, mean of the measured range 10.3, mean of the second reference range 9.06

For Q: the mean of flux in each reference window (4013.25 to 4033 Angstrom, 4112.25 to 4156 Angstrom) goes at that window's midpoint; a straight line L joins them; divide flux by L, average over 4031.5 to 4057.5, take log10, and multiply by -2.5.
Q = 0.03 mag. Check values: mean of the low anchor 10.1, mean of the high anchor 9.4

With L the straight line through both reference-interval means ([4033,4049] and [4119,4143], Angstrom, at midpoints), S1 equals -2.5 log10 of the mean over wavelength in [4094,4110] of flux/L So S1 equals -0.13 mag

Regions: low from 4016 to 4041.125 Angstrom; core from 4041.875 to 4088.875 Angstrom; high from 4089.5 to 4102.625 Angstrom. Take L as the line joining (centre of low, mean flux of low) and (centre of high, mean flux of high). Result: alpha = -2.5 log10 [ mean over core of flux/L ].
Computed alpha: 0.07 mag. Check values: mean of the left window 9.97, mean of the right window 10.9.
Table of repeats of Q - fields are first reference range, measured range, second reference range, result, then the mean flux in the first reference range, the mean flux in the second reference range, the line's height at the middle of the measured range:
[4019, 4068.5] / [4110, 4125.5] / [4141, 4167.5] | -0.070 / 9.88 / 8.74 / 9.12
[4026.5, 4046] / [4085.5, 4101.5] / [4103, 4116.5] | -0.051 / 9.83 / 10.1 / 10.1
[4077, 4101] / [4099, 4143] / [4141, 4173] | -0.055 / 10.2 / 8.64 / 9.49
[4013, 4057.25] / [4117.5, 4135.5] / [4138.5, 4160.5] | -0.134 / 9.87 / 8.7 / 8.93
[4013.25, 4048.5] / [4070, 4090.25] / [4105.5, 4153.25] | -0.011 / 9.9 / 9.52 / 9.71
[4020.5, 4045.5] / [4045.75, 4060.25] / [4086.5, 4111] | 0.050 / 9.92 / 10.6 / 10.1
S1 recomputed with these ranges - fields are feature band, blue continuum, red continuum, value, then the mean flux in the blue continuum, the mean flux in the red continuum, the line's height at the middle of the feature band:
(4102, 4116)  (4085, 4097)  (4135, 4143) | -0.08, 10.2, 8.64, 9.59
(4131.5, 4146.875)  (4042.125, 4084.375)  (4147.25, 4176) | -0.02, 9.81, 8.55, 8.84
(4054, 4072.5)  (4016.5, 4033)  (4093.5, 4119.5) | 0.03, 10.1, 10.5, 10.3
